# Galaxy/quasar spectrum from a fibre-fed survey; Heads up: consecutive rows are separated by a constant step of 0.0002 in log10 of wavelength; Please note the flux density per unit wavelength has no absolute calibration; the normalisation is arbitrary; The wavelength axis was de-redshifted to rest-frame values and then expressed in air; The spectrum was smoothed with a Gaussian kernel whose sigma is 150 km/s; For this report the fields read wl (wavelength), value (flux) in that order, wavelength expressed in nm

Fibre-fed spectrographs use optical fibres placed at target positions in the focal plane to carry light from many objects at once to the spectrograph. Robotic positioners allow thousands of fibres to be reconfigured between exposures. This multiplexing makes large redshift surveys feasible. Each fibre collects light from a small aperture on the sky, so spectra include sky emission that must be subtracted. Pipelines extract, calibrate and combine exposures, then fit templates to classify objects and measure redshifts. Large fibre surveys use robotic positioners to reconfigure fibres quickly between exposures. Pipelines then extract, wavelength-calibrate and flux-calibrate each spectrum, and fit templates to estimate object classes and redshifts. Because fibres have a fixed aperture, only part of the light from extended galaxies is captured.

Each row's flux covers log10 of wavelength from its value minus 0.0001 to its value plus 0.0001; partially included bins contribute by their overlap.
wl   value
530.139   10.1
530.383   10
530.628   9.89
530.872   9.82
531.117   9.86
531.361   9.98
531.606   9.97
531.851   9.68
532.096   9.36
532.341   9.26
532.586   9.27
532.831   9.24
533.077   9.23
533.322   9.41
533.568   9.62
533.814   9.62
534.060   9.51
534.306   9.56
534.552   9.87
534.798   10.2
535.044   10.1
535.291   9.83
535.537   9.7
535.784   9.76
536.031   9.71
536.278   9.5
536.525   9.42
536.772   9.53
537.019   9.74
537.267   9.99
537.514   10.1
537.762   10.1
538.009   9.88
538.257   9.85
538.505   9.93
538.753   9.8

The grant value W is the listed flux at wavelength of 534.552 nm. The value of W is 9.87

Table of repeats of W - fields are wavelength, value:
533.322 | 9.41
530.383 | 10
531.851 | 9.68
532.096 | 9.36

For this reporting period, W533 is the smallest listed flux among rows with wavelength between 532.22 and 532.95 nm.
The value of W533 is 9.24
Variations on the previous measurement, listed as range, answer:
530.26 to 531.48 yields 9.82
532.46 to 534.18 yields 9.23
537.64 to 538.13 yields 9.88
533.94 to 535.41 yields 9.51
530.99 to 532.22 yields 9.36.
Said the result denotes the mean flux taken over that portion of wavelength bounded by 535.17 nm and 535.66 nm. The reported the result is 9.78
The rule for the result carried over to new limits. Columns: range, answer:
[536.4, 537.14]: 9.57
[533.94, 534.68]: 9.66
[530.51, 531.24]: 9.86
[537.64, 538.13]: 10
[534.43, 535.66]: 9.94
